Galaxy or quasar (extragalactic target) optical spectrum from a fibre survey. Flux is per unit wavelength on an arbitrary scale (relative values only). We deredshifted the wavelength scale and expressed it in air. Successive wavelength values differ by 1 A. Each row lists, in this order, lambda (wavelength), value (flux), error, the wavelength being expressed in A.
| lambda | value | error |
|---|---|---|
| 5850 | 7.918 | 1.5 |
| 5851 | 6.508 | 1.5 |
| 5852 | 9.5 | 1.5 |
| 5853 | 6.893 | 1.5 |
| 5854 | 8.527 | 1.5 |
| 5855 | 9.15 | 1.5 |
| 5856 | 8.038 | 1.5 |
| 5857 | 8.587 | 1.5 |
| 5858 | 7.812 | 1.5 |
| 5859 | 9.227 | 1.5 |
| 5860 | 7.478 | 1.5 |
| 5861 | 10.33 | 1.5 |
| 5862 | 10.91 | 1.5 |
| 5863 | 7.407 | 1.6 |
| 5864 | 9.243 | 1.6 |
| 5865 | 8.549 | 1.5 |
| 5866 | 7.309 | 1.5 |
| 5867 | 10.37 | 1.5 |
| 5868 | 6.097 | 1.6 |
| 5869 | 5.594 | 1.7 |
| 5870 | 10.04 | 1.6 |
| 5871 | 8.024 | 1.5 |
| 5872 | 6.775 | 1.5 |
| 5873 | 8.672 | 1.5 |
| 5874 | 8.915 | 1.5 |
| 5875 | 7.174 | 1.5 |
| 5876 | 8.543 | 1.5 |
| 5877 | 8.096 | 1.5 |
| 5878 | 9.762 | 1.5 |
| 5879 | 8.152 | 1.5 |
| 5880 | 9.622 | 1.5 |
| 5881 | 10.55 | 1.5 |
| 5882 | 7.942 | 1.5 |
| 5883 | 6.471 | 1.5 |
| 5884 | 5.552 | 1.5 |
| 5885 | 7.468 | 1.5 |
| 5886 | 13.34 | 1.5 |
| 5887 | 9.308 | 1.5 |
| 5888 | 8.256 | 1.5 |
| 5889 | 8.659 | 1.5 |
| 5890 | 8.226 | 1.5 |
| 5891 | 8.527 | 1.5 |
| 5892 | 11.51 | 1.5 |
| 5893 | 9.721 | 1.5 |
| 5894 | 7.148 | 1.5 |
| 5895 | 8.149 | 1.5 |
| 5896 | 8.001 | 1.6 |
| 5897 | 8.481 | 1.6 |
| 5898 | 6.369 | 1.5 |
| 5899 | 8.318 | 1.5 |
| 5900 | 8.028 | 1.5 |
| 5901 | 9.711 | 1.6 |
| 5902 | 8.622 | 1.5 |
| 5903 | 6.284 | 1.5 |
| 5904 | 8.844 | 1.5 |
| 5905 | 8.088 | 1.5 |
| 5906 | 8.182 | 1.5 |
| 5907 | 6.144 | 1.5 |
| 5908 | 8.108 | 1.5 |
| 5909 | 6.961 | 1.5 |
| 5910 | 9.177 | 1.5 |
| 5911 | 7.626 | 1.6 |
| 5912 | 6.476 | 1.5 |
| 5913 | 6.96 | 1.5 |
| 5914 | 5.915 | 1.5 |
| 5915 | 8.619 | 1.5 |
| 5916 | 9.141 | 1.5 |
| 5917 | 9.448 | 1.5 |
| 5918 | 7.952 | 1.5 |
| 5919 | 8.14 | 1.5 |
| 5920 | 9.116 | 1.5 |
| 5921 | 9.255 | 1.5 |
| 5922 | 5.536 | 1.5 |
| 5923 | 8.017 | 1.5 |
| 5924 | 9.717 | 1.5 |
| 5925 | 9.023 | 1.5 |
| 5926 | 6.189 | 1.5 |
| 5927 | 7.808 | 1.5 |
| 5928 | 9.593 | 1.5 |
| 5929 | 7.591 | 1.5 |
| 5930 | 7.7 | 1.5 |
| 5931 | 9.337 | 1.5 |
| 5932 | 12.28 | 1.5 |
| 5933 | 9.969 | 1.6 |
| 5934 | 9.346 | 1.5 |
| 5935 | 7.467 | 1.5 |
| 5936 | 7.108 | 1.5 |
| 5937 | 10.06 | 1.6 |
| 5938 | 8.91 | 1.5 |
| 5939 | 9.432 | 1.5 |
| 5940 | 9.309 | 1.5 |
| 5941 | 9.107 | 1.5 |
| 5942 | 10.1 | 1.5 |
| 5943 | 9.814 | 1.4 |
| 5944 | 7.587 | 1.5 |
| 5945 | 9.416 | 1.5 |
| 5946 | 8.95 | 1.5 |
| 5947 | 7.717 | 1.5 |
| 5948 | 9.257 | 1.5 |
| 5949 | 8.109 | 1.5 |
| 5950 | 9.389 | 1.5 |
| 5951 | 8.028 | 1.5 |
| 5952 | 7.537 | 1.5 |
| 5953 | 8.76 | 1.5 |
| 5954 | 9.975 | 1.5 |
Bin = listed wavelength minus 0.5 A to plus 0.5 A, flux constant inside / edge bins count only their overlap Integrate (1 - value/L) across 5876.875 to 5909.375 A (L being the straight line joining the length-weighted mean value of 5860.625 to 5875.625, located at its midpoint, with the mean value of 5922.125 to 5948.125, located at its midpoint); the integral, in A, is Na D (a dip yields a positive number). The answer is 0.5 A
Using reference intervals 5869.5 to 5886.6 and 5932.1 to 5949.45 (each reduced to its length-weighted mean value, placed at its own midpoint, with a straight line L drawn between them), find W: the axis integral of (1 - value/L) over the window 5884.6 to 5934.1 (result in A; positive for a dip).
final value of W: 2.07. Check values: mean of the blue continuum 8.54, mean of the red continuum 9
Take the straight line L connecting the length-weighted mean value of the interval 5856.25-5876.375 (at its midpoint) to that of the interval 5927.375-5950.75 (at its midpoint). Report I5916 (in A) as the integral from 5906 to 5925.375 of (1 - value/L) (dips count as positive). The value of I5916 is 1.84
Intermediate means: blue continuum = 8.35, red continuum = 9.01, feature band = 7.96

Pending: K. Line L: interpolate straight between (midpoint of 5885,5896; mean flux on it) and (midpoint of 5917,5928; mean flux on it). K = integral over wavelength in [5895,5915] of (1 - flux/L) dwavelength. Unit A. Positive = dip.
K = 2.27 A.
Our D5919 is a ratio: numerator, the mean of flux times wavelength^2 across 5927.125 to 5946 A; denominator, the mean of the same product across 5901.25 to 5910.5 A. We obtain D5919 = 1.2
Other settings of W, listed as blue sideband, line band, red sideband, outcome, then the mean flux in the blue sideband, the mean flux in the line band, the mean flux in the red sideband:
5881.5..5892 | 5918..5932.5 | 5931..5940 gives 1.0 A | 8.52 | 8.5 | 9.32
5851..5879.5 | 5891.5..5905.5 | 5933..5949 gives 0.4 A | 8.37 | 8.38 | 8.91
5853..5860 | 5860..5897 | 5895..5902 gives -1.3 A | 8.36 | 8.55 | 8.18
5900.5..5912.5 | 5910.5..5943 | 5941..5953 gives -0.9 A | 7.85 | 8.53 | 8.74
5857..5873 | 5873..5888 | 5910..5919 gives -0.8 A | 8.36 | 8.62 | 7.87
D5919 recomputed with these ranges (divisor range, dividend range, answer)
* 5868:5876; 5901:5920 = 1.02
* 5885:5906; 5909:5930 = 0.94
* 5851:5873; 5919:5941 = 1.07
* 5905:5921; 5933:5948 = 1.14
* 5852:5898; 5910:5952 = 1.03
